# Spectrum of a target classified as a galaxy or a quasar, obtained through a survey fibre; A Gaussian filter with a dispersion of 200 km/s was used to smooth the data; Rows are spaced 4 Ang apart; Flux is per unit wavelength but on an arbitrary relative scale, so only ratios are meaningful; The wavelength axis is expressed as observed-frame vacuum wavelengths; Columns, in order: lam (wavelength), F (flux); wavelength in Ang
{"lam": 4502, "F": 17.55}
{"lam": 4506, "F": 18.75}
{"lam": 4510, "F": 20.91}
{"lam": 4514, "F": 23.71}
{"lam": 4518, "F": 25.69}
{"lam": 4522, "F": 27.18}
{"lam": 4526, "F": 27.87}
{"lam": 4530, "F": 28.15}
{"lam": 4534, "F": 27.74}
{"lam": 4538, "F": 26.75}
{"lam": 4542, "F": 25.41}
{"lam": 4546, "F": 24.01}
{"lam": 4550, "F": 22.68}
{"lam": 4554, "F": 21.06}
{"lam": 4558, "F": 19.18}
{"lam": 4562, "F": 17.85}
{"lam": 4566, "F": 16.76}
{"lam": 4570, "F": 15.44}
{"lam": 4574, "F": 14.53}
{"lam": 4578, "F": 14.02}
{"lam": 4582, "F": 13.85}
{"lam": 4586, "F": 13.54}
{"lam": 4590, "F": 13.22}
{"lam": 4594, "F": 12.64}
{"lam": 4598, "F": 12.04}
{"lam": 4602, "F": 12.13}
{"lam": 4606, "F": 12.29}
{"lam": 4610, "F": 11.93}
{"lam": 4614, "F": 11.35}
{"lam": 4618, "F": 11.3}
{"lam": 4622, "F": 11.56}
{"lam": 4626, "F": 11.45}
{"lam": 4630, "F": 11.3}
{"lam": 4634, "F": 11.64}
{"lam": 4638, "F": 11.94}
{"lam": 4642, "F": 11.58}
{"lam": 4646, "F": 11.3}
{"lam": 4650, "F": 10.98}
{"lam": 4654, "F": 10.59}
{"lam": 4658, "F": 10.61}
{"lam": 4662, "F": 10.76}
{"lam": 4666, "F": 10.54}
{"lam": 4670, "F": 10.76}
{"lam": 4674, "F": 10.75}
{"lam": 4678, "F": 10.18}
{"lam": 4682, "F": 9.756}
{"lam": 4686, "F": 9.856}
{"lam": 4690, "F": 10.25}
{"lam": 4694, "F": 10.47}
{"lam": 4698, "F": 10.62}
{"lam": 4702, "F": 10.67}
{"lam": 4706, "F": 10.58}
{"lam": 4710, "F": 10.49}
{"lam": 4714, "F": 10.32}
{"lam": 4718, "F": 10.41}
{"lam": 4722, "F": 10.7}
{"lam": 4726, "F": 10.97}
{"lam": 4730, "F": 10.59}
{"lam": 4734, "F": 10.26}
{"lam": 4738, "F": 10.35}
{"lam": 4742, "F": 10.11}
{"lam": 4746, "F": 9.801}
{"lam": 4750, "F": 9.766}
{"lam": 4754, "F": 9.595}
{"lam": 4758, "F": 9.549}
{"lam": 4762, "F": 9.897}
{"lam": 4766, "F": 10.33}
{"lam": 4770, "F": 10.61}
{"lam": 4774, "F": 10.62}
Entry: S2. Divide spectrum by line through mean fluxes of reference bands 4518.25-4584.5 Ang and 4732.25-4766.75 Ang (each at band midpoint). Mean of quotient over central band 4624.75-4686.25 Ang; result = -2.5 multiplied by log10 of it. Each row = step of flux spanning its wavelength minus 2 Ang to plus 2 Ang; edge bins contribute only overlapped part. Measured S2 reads 0.37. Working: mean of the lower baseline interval 21.5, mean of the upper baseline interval 9.95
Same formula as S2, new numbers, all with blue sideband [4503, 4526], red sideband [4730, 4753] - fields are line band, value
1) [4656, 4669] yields 0.35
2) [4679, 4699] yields 0.28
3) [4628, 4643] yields 0.37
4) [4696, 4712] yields 0.16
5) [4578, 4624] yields 0.42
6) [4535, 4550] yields -0.16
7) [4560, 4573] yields 0.23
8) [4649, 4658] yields 0.38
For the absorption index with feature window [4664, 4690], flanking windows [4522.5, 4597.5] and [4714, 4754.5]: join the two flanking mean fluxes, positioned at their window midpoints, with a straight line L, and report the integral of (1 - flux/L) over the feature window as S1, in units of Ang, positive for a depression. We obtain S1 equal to 6.0 Ang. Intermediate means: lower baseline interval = 19.7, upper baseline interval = 10.3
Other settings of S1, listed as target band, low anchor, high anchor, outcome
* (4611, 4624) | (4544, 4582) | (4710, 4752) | 3.5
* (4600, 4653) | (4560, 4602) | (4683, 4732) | 5.5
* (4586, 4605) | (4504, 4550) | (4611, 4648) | 4.0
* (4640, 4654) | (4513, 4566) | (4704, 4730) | 4.2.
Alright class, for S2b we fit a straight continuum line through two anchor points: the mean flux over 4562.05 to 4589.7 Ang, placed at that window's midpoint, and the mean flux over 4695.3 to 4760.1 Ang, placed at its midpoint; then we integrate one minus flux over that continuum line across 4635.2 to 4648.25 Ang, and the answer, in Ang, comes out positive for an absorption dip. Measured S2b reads 1.3 Ang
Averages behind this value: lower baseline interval 14.8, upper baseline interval 10.3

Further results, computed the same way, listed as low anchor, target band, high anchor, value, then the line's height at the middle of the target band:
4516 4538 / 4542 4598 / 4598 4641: 9.1 Ang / 20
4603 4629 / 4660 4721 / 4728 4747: 2.0 Ang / 10.8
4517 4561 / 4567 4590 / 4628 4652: 6.3 Ang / 19.6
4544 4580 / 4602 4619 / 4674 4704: 3.9 Ang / 15.3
